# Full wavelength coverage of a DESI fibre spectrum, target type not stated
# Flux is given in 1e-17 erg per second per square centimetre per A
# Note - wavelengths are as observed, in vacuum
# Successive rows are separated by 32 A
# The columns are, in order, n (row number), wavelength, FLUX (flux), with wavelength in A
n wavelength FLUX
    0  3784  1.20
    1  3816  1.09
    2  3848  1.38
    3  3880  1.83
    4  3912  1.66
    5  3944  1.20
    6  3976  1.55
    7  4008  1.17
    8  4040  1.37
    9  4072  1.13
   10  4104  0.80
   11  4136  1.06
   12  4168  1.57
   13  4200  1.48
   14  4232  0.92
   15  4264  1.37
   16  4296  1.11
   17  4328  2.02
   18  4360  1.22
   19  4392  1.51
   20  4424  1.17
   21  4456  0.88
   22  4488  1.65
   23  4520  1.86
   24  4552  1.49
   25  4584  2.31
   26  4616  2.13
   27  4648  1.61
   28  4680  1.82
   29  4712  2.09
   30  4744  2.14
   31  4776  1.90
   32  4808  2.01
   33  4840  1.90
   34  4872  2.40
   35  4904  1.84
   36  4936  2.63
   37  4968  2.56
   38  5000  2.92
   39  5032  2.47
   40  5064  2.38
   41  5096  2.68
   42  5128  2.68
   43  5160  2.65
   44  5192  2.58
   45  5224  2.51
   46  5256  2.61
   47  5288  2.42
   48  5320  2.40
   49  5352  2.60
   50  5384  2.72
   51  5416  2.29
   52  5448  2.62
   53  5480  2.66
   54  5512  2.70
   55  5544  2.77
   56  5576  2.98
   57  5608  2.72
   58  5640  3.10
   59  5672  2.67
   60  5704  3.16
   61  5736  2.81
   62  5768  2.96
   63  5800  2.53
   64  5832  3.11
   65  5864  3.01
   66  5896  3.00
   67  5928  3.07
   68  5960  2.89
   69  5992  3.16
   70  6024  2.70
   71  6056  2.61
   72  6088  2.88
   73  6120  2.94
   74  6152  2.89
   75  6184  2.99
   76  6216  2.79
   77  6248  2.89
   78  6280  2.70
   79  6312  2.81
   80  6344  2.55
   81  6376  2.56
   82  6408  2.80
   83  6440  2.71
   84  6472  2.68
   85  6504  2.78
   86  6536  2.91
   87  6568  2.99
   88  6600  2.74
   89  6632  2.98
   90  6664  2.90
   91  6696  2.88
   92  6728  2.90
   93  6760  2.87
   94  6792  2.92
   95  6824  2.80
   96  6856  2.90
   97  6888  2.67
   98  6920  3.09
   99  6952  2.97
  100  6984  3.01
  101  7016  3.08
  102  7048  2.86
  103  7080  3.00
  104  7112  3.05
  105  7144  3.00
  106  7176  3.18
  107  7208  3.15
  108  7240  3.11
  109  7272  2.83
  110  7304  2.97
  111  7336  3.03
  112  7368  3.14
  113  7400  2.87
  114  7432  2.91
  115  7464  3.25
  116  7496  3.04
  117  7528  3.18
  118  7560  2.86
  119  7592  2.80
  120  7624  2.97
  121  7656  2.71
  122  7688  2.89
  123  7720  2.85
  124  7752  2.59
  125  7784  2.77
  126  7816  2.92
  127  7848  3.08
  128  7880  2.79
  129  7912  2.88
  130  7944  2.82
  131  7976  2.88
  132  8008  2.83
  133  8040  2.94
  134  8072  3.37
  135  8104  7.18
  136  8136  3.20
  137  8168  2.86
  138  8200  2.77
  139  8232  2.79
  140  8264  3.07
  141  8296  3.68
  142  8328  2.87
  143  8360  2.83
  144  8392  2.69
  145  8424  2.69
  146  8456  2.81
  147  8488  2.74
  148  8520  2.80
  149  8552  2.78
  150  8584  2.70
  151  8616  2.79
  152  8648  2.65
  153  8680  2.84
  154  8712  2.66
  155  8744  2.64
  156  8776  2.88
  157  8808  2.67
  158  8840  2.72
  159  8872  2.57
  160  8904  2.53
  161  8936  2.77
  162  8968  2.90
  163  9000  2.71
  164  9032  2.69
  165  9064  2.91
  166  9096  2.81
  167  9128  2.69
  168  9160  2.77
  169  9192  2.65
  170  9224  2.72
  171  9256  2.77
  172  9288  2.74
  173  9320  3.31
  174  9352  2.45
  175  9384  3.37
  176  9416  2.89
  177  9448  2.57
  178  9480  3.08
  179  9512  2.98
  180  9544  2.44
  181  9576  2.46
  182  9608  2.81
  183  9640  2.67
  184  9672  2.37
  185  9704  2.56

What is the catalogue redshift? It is 0.233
